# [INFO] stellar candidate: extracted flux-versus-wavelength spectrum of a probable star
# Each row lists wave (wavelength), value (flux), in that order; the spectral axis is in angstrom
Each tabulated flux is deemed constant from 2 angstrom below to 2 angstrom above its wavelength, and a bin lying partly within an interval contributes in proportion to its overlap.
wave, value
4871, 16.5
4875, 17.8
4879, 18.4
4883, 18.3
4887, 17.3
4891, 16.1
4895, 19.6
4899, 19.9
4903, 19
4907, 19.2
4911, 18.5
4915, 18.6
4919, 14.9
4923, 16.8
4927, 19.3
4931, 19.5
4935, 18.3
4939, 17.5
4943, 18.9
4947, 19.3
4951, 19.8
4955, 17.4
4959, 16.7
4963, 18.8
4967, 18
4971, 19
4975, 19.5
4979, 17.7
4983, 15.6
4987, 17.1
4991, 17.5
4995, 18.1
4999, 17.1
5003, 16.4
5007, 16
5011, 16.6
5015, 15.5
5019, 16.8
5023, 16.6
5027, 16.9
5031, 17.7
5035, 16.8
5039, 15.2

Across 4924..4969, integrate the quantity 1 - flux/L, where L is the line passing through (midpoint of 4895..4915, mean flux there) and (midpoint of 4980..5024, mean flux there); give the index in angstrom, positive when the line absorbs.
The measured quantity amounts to -0.9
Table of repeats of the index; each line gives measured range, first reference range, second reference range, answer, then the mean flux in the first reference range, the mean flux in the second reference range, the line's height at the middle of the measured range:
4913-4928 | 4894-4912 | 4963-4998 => 1.3 angstrom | 19.3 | 17.8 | 18.9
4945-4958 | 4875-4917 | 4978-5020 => -0.8 angstrom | 18.5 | 16.7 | 17.5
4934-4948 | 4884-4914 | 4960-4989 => -0.2 angstrom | 18.5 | 17.9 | 18.2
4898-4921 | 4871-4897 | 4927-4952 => 0.0 angstrom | 17.8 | 18.9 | 18.3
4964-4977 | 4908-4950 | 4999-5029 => -1.1 angstrom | 18.2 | 16.4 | 17.4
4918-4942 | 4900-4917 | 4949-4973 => 1.0 angstrom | 18.9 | 18.3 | 18.6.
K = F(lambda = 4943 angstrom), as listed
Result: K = 18.9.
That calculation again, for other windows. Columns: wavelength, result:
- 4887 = 17.3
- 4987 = 17.1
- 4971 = 19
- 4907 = 19.2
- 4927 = 19.3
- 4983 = 15.6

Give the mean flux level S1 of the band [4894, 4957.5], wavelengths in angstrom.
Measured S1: 18.5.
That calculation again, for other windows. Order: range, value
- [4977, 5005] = 17.1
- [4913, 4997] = 18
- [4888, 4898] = 18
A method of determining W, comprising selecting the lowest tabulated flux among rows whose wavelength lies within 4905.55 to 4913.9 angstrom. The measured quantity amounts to 18.5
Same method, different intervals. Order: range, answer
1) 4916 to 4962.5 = 14.9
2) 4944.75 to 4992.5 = 15.6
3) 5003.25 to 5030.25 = 15.5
